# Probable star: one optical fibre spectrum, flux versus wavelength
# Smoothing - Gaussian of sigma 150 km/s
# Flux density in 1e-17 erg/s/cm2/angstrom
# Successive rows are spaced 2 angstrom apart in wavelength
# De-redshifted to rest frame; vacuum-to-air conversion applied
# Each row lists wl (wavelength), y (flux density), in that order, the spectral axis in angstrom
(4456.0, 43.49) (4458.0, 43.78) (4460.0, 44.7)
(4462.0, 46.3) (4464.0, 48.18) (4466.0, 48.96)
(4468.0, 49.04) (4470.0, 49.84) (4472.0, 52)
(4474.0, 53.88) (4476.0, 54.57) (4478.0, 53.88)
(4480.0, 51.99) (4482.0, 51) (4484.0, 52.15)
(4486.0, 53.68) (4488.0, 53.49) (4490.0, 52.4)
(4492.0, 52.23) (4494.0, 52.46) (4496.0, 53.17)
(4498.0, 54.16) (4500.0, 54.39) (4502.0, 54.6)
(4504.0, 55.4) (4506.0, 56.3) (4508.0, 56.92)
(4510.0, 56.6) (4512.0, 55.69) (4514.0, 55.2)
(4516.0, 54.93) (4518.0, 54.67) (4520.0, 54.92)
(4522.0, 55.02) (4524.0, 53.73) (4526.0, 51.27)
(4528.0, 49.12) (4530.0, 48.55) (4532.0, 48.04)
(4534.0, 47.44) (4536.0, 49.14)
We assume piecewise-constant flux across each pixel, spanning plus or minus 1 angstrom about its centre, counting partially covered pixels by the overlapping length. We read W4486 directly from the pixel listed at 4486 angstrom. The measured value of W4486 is 53.68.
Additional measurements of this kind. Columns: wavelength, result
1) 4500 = 54.39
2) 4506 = 56.3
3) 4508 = 56.92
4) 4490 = 52.4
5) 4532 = 48.04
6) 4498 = 54.16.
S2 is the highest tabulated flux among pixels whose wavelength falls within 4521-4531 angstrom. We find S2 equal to 55.02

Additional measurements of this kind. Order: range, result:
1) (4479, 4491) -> 53.68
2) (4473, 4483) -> 54.57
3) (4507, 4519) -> 56.92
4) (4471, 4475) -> 53.88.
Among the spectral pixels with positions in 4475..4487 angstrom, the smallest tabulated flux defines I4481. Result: 51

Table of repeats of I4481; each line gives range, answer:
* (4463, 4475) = 48.18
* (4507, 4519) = 54.67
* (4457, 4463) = 43.78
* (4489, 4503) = 52.23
